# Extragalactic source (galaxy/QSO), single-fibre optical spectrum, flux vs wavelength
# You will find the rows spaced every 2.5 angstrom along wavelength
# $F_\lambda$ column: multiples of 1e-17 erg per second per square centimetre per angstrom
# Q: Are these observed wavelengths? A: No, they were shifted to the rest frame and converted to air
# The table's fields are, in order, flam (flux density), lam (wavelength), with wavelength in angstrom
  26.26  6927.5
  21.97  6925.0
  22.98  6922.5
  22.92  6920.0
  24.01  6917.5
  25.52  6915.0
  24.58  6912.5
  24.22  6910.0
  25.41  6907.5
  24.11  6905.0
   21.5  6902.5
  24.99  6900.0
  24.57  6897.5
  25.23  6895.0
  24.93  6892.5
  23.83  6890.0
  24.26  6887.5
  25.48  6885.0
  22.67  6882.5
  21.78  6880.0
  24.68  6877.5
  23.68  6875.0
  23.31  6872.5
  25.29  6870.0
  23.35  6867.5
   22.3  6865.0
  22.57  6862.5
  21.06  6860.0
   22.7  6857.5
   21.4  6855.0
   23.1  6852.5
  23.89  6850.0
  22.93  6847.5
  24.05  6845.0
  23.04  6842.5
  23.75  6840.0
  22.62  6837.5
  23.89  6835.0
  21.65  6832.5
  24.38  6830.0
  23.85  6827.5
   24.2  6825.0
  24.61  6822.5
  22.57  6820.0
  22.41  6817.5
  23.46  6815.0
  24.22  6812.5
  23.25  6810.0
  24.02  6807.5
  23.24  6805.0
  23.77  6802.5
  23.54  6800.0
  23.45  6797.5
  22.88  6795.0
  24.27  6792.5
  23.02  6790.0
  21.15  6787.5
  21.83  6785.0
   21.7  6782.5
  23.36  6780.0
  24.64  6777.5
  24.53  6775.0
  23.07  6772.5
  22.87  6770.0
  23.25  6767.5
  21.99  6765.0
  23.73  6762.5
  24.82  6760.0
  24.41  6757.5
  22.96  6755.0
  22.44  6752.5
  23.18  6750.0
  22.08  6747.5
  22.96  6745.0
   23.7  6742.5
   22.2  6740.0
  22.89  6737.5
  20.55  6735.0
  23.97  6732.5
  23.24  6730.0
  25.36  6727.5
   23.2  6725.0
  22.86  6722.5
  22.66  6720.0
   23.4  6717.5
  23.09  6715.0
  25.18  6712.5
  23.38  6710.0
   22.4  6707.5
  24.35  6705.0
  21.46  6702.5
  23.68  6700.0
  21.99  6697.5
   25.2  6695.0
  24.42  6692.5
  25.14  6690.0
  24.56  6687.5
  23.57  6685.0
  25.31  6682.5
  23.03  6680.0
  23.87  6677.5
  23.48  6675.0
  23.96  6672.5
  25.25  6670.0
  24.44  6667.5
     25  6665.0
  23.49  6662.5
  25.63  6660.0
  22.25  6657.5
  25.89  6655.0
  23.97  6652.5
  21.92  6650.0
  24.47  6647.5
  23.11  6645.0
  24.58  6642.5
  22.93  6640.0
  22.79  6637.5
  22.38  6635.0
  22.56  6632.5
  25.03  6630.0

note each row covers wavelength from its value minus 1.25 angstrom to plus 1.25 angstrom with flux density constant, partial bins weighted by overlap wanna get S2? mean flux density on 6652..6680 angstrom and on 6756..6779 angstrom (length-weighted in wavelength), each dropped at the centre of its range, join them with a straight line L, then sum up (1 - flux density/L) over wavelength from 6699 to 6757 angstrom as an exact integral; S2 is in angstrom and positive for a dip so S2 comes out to 1.9 angstrom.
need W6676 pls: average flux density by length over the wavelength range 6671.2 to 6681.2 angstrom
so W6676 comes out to 23.6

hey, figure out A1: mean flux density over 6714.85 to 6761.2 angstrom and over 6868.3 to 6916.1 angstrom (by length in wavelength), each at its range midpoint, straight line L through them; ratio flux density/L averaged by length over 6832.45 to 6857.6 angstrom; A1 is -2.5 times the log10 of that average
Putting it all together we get 0.037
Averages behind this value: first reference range 23.2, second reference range 24.2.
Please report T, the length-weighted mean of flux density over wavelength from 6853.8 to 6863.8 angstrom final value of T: 21.9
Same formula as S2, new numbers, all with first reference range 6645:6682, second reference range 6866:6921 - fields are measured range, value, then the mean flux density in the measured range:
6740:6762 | 0.73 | 23.3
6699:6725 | 0.88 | 23.2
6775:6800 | 1.08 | 23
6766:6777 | 0.27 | 23.5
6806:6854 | 1.25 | 23.5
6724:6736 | 0.37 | 23.3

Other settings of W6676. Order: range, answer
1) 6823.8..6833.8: 23.5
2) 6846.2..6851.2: 23.4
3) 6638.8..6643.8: 23.8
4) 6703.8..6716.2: 23.7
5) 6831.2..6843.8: 23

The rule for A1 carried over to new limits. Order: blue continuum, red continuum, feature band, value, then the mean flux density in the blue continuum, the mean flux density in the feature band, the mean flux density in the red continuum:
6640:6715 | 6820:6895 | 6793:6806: 0.01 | 23.9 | 23.4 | 23.4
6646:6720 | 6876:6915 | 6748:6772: 0.03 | 23.9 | 23.2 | 24.2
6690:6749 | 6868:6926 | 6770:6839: 0.01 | 23.3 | 23.3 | 24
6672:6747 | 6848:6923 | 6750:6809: 0.01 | 23.5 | 23.3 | 23.7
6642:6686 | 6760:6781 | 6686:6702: -0.01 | 24.1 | 24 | 23.5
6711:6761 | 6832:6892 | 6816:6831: -0.02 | 23.3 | 23.7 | 23.3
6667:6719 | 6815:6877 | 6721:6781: 0.02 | 23.9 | 23.3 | 23.2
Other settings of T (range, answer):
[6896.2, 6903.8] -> 23.7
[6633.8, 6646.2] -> 23.2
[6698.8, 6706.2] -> 23.2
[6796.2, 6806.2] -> 23.5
